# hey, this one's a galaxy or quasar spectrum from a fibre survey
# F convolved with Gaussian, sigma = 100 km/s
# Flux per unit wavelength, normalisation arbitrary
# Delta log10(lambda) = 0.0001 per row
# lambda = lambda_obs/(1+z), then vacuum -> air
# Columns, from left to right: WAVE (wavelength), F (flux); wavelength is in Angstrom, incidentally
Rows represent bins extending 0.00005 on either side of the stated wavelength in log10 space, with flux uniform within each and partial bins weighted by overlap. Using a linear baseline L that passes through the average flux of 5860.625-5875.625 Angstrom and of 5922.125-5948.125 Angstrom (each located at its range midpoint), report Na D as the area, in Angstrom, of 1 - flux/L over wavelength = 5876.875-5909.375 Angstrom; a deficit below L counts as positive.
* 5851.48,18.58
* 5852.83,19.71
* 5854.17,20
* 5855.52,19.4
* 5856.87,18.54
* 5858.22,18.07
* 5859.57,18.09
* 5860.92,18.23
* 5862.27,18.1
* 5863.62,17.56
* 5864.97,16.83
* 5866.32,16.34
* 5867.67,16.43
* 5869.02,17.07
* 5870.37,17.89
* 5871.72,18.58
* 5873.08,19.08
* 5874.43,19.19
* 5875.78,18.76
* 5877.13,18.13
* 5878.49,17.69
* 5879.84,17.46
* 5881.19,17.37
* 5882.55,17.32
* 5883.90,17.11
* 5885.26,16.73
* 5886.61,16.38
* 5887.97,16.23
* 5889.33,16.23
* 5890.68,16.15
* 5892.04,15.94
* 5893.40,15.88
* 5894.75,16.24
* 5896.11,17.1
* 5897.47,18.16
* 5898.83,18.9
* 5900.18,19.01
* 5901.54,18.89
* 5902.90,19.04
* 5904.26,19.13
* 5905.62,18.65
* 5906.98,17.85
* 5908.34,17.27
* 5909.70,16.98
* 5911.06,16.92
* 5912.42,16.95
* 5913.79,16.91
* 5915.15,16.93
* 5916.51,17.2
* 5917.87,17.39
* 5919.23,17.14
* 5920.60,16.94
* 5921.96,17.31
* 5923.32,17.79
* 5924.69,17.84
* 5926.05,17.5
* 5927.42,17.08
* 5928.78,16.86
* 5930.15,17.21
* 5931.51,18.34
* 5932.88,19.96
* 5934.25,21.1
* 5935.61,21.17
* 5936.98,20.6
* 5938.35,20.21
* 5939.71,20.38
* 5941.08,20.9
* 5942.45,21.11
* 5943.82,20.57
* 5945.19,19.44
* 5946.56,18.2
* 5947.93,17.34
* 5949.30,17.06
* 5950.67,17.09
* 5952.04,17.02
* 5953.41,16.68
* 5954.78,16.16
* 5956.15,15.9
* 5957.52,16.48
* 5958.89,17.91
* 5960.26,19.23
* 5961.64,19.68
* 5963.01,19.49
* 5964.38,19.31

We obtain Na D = 1.5 Angstrom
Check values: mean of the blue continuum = 17.8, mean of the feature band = 17.4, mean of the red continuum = 19.1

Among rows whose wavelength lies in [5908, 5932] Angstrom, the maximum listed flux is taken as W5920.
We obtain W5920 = 18.34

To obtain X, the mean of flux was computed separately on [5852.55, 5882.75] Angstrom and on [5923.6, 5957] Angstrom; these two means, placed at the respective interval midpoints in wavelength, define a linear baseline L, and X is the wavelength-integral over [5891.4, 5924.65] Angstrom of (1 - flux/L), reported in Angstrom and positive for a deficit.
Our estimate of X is 1.46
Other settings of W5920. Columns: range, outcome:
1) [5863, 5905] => 19.19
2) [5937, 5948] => 21.11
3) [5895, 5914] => 19.13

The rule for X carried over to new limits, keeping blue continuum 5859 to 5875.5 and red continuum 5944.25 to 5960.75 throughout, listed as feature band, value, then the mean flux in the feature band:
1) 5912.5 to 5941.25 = -1.34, 18.3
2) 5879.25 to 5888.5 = 0.41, 16.9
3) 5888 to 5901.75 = 0.41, 17.2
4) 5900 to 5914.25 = -0.26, 17.9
